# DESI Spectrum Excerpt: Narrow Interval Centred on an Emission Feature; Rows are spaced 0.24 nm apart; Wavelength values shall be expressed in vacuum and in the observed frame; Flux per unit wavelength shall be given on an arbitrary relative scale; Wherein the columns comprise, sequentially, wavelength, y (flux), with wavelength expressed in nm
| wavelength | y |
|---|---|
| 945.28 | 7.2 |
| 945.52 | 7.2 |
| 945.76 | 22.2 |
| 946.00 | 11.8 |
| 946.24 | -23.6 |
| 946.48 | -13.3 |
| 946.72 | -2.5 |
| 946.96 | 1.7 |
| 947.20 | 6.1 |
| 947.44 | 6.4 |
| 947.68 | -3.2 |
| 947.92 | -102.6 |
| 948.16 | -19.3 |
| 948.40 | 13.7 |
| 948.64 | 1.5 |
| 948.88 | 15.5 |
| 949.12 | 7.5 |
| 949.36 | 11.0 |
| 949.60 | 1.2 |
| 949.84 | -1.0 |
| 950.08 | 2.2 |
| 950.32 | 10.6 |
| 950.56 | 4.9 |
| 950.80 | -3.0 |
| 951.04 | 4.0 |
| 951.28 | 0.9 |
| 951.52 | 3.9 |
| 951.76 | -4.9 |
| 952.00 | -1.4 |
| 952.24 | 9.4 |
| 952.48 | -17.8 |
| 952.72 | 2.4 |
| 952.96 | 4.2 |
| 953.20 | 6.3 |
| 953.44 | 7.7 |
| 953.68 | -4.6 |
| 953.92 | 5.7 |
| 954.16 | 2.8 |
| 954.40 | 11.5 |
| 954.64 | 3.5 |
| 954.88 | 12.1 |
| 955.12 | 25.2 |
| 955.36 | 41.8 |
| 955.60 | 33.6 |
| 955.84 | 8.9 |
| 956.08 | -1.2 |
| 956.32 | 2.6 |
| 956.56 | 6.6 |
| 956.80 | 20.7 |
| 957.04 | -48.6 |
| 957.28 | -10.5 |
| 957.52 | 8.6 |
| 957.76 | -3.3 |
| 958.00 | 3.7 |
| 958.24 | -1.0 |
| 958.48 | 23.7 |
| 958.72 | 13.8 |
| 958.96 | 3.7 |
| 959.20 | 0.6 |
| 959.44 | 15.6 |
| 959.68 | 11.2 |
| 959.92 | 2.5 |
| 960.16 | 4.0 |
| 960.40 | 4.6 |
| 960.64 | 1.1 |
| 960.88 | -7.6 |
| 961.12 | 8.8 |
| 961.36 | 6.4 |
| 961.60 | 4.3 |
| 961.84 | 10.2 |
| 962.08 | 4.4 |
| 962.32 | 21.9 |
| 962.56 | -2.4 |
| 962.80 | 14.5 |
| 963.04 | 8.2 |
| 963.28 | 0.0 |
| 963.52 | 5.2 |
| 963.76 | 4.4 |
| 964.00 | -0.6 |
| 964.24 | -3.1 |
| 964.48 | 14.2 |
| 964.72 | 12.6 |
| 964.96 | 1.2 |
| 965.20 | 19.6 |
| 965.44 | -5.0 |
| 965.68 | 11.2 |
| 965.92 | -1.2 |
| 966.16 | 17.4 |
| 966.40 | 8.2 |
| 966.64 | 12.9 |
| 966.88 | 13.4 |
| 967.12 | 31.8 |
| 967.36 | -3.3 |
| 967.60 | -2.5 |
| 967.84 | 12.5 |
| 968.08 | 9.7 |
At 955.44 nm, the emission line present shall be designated Hbeta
